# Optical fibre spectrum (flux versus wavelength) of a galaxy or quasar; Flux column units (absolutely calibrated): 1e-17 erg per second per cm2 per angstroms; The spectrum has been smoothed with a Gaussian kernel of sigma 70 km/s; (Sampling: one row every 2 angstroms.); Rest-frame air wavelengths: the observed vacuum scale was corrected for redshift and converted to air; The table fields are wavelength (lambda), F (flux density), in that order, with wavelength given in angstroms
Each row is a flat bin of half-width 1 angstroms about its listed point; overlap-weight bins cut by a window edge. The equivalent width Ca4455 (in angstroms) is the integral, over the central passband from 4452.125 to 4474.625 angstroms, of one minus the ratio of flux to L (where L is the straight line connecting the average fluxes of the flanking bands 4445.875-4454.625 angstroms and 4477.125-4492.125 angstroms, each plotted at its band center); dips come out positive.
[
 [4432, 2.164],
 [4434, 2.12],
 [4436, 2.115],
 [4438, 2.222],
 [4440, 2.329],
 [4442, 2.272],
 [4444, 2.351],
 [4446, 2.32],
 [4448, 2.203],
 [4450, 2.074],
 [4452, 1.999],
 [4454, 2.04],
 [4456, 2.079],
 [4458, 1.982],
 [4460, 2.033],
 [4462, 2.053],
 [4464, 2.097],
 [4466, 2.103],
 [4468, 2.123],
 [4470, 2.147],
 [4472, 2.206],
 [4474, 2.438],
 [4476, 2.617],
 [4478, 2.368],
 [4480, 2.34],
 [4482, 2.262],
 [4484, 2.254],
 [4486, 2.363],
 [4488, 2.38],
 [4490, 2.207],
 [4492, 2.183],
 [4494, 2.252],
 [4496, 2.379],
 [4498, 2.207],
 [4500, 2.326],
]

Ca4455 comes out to 0.8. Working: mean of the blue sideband 2.11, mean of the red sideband 2.3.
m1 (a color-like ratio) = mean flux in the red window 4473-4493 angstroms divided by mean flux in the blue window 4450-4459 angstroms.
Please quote 1.2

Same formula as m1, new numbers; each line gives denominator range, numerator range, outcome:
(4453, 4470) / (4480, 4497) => 1.11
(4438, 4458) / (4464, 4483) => 1.05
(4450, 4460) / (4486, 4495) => 1.12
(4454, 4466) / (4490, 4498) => 1.10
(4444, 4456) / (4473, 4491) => 1.10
